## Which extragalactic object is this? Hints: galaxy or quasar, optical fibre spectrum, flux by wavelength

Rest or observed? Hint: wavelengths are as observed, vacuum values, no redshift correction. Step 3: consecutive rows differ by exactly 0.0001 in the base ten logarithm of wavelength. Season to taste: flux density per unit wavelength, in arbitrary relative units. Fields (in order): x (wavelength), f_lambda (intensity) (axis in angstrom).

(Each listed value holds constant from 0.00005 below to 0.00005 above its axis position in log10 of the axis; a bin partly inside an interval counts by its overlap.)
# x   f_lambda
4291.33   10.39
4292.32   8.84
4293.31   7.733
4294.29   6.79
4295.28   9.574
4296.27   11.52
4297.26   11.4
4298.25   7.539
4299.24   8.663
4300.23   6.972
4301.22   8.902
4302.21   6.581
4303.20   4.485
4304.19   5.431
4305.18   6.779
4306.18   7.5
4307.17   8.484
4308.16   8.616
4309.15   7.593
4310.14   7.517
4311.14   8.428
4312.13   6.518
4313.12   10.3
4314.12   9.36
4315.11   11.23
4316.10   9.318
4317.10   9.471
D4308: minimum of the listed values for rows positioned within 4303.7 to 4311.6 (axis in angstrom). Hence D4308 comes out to 5.431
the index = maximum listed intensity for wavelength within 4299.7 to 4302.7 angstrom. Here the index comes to 8.902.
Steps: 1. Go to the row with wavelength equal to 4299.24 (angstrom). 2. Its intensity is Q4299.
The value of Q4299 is 8.663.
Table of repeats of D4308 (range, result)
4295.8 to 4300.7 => 6.972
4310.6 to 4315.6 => 6.518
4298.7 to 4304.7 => 4.485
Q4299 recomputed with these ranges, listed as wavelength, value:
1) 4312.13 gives 6.518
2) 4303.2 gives 4.485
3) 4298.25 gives 7.539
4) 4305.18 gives 6.779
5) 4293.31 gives 7.733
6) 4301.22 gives 8.902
